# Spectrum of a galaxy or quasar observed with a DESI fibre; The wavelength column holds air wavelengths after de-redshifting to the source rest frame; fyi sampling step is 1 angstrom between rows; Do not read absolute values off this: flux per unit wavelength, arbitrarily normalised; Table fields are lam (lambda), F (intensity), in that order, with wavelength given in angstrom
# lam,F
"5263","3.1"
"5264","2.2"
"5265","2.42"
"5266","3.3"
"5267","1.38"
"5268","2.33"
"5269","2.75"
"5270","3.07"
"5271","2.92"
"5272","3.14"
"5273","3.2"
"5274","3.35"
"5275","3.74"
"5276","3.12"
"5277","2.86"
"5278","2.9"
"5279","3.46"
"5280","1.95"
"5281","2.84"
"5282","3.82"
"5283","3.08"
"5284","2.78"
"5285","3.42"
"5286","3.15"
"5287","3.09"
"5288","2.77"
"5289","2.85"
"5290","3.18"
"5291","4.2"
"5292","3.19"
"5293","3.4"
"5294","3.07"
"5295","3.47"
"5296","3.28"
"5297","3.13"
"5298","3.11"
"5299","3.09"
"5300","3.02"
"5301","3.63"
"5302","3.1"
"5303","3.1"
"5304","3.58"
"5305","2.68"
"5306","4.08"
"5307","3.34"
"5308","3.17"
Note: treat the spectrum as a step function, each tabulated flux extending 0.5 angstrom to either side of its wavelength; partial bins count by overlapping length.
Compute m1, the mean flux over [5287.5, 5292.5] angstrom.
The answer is 3.24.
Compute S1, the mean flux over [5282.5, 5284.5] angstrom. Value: 2.93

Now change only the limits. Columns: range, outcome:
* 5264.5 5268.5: 2.36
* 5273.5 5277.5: 3.27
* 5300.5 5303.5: 3.28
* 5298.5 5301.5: 3.25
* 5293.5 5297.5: 3.24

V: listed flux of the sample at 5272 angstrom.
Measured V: 3.14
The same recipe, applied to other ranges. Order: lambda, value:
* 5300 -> 3.02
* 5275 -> 3.74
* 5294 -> 3.07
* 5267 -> 1.38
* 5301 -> 3.63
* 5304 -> 3.58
